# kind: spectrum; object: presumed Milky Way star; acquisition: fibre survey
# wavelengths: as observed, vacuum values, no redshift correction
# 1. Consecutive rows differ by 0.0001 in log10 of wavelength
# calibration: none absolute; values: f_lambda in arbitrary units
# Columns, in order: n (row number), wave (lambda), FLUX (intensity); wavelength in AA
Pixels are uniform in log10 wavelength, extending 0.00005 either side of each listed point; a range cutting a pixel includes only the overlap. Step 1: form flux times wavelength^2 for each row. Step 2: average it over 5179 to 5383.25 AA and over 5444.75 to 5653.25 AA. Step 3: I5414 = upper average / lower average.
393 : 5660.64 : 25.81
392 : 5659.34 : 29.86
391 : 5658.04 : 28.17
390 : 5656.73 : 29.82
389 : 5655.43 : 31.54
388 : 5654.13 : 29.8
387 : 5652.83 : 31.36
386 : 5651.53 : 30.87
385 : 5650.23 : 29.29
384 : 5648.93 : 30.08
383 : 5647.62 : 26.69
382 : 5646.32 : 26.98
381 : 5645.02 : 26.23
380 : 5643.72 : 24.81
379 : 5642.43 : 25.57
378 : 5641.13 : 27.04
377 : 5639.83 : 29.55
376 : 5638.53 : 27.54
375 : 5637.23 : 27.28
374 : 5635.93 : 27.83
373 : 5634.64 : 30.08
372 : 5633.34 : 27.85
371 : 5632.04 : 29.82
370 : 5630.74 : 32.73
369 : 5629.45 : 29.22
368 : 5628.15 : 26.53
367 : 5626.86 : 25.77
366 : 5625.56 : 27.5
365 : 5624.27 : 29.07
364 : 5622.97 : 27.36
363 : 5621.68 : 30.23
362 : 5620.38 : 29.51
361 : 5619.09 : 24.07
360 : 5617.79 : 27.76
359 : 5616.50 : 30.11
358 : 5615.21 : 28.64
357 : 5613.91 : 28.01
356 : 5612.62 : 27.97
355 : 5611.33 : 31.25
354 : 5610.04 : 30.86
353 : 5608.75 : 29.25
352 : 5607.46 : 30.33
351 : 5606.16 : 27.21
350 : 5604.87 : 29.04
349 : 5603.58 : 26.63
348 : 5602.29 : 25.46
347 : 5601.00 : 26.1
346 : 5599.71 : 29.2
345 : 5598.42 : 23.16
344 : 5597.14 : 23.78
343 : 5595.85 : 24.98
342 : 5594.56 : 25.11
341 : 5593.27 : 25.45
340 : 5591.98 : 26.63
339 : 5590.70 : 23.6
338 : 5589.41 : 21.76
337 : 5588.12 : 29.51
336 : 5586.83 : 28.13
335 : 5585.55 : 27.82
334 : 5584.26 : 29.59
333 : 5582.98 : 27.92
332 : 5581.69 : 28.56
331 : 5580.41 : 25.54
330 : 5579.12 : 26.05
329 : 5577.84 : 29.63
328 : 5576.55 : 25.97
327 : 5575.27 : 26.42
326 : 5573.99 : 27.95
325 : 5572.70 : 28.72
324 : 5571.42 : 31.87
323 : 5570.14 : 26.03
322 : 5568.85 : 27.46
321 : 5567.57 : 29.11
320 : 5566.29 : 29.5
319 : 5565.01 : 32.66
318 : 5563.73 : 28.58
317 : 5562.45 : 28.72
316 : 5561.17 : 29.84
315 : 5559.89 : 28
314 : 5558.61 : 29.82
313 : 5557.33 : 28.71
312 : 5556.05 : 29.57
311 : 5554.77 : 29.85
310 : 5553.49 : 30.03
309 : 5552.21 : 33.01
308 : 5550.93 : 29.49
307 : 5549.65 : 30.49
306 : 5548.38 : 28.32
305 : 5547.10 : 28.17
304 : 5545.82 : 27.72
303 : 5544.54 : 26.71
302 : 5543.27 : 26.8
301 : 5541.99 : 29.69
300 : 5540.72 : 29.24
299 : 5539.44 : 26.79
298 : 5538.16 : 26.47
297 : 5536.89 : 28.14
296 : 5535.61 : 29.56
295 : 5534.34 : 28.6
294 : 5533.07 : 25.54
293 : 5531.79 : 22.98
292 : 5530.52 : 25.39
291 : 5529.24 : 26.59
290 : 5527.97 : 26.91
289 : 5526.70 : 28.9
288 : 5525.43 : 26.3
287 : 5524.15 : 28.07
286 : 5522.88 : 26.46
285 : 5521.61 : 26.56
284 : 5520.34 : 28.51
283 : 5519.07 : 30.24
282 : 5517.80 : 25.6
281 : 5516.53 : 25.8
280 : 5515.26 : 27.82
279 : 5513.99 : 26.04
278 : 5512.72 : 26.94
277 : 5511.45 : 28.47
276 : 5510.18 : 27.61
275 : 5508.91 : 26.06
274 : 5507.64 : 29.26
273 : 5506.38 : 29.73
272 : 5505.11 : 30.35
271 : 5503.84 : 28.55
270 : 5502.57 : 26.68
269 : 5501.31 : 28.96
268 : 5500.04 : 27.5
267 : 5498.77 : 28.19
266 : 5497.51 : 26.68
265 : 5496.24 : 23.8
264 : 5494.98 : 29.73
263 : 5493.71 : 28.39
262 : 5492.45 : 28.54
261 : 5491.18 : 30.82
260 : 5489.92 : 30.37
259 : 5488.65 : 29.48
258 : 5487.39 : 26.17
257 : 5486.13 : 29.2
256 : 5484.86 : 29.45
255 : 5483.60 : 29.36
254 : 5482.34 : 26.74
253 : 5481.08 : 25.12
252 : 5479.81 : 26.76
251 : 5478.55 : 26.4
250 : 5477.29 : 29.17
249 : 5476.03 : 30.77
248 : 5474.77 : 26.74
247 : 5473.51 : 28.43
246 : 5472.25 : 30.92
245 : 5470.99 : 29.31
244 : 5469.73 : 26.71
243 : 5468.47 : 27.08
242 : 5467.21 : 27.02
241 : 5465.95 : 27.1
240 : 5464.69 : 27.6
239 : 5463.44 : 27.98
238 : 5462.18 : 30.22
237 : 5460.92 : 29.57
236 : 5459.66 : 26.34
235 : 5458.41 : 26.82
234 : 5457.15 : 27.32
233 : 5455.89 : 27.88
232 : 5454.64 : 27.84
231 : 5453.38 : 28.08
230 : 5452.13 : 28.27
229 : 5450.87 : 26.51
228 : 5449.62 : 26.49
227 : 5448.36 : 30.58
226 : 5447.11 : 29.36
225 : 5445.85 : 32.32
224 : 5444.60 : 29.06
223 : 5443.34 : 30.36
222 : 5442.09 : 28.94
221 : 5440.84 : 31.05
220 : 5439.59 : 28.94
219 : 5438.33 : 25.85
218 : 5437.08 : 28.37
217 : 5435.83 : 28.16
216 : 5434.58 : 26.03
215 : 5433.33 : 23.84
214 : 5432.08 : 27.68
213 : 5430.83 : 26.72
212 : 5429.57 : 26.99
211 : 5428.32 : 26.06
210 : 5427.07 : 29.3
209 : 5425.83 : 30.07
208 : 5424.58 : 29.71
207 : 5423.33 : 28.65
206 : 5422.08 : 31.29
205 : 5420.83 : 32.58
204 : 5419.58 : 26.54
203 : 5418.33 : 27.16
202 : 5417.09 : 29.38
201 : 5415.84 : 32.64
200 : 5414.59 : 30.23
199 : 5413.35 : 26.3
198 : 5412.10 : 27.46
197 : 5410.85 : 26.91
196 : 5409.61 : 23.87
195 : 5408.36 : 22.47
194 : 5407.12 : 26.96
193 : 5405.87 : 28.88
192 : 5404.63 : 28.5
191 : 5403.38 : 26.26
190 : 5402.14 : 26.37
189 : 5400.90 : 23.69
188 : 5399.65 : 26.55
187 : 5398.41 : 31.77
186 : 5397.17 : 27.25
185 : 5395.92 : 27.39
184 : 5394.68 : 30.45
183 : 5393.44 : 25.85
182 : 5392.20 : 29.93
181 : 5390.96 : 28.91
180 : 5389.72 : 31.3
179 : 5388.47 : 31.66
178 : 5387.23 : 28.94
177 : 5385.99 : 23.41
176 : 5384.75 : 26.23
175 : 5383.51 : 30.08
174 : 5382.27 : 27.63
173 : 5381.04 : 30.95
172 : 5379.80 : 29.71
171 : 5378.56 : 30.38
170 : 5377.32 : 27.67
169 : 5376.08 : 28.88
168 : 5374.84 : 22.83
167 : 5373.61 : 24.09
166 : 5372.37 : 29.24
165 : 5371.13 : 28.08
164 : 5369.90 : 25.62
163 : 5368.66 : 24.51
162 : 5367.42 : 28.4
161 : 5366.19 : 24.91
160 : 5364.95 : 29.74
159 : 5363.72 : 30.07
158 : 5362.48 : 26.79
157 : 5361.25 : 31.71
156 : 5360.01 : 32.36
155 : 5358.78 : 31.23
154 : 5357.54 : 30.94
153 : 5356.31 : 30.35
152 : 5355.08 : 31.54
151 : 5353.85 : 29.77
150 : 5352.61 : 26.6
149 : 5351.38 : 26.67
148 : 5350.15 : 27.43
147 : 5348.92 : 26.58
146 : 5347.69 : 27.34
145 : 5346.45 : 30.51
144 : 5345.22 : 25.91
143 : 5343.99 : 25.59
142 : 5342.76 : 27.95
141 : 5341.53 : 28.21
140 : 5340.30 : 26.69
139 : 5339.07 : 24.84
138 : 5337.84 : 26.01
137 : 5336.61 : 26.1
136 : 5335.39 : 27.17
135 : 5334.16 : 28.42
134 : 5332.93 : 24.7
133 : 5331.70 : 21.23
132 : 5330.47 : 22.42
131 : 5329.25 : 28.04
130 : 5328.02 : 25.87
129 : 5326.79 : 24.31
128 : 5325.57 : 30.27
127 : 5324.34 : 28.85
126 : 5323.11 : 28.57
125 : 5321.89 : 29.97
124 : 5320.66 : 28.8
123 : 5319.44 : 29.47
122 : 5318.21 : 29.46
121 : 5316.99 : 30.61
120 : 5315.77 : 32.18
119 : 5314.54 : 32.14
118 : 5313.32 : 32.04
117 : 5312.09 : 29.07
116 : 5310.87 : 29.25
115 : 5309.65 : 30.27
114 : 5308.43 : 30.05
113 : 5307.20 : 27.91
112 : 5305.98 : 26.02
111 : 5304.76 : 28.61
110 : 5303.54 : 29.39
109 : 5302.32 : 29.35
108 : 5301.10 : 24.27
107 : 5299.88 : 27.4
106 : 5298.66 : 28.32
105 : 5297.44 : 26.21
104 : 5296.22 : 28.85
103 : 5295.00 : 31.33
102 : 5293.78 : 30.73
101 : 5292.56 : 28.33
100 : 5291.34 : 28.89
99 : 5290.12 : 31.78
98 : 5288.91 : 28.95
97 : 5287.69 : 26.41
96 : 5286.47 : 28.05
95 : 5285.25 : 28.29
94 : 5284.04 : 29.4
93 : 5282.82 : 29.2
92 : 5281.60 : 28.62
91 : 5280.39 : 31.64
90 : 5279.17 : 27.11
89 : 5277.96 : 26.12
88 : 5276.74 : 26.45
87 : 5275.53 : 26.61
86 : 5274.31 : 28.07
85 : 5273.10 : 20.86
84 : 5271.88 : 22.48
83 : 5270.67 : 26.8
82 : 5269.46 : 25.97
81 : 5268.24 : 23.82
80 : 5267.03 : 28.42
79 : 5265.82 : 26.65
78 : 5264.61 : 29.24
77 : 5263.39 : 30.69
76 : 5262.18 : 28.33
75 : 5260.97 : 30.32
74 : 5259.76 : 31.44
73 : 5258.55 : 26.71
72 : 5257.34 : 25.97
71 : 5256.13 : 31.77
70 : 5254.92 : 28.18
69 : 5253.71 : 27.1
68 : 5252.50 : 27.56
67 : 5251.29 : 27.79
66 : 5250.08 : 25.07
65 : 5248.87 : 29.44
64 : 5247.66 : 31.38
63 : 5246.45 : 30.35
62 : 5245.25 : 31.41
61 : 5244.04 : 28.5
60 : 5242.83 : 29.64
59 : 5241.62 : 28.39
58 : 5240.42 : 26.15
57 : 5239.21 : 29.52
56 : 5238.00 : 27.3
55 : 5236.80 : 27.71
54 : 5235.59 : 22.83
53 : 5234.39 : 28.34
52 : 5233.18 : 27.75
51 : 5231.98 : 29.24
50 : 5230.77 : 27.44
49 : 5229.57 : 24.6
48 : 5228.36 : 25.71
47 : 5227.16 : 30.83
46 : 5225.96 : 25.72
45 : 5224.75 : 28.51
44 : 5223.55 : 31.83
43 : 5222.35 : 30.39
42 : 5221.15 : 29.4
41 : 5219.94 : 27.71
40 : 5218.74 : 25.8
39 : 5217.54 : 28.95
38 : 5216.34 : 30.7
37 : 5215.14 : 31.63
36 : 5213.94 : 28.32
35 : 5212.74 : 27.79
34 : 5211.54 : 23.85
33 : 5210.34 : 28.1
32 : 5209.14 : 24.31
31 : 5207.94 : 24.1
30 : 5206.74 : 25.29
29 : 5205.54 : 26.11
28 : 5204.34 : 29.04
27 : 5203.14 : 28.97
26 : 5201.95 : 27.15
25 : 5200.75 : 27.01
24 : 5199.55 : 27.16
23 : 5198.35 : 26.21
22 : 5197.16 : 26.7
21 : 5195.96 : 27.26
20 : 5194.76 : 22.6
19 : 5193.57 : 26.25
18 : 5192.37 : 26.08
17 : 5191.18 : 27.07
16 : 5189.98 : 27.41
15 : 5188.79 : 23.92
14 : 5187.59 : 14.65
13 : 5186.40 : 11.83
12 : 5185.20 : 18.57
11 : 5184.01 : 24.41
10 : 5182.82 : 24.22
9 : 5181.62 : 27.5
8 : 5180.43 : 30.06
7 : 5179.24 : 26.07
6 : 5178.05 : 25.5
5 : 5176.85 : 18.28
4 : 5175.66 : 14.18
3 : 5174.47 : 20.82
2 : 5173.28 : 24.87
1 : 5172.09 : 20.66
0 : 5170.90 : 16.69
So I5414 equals 1.1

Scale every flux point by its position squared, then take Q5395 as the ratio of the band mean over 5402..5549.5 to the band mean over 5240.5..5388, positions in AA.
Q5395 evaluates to 1.1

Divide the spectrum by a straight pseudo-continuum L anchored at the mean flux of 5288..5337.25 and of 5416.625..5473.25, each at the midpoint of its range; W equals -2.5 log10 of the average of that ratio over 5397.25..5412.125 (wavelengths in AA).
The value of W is 0.07 mag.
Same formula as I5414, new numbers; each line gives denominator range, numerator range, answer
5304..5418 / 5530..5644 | 1.08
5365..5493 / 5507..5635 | 1.05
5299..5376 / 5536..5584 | 1.11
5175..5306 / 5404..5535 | 1.12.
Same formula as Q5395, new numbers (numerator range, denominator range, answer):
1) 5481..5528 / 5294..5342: 1.07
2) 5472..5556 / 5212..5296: 1.09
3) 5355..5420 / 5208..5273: 1.06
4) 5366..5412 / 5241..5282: 1.03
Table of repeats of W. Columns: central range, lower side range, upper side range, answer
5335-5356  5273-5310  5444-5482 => 0.03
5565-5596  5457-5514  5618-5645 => 0.02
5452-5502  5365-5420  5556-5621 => -0.01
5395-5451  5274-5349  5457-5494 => 0.00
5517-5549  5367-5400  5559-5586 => 0.04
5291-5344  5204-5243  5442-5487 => -0.01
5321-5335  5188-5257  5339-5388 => 0.05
